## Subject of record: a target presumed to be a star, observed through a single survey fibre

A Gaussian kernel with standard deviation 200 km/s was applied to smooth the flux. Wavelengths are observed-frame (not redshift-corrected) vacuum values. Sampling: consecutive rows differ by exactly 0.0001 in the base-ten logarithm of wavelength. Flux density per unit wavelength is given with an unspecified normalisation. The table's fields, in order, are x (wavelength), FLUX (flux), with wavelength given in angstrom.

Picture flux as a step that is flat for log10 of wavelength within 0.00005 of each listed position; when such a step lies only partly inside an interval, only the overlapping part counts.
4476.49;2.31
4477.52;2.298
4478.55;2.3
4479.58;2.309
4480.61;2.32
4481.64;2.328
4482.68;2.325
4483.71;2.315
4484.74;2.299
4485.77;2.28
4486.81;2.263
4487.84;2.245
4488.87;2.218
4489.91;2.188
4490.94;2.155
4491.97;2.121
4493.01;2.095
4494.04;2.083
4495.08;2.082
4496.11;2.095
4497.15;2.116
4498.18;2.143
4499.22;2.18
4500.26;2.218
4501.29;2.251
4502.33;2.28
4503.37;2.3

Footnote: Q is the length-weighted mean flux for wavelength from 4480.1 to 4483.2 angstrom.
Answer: 2.32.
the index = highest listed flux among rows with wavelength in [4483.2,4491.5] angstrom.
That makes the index 2.315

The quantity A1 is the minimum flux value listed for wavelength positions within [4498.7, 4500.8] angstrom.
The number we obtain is 2.18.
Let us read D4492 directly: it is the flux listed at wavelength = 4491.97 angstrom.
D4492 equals 2.121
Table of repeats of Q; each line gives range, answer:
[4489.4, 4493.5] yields 2.14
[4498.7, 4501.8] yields 2.22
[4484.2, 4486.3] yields 2.29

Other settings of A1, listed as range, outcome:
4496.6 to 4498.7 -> 2.116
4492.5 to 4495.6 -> 2.082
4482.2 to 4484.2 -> 2.315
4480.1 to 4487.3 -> 2.263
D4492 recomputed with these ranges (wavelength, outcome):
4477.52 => 2.298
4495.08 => 2.082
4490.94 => 2.155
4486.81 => 2.263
